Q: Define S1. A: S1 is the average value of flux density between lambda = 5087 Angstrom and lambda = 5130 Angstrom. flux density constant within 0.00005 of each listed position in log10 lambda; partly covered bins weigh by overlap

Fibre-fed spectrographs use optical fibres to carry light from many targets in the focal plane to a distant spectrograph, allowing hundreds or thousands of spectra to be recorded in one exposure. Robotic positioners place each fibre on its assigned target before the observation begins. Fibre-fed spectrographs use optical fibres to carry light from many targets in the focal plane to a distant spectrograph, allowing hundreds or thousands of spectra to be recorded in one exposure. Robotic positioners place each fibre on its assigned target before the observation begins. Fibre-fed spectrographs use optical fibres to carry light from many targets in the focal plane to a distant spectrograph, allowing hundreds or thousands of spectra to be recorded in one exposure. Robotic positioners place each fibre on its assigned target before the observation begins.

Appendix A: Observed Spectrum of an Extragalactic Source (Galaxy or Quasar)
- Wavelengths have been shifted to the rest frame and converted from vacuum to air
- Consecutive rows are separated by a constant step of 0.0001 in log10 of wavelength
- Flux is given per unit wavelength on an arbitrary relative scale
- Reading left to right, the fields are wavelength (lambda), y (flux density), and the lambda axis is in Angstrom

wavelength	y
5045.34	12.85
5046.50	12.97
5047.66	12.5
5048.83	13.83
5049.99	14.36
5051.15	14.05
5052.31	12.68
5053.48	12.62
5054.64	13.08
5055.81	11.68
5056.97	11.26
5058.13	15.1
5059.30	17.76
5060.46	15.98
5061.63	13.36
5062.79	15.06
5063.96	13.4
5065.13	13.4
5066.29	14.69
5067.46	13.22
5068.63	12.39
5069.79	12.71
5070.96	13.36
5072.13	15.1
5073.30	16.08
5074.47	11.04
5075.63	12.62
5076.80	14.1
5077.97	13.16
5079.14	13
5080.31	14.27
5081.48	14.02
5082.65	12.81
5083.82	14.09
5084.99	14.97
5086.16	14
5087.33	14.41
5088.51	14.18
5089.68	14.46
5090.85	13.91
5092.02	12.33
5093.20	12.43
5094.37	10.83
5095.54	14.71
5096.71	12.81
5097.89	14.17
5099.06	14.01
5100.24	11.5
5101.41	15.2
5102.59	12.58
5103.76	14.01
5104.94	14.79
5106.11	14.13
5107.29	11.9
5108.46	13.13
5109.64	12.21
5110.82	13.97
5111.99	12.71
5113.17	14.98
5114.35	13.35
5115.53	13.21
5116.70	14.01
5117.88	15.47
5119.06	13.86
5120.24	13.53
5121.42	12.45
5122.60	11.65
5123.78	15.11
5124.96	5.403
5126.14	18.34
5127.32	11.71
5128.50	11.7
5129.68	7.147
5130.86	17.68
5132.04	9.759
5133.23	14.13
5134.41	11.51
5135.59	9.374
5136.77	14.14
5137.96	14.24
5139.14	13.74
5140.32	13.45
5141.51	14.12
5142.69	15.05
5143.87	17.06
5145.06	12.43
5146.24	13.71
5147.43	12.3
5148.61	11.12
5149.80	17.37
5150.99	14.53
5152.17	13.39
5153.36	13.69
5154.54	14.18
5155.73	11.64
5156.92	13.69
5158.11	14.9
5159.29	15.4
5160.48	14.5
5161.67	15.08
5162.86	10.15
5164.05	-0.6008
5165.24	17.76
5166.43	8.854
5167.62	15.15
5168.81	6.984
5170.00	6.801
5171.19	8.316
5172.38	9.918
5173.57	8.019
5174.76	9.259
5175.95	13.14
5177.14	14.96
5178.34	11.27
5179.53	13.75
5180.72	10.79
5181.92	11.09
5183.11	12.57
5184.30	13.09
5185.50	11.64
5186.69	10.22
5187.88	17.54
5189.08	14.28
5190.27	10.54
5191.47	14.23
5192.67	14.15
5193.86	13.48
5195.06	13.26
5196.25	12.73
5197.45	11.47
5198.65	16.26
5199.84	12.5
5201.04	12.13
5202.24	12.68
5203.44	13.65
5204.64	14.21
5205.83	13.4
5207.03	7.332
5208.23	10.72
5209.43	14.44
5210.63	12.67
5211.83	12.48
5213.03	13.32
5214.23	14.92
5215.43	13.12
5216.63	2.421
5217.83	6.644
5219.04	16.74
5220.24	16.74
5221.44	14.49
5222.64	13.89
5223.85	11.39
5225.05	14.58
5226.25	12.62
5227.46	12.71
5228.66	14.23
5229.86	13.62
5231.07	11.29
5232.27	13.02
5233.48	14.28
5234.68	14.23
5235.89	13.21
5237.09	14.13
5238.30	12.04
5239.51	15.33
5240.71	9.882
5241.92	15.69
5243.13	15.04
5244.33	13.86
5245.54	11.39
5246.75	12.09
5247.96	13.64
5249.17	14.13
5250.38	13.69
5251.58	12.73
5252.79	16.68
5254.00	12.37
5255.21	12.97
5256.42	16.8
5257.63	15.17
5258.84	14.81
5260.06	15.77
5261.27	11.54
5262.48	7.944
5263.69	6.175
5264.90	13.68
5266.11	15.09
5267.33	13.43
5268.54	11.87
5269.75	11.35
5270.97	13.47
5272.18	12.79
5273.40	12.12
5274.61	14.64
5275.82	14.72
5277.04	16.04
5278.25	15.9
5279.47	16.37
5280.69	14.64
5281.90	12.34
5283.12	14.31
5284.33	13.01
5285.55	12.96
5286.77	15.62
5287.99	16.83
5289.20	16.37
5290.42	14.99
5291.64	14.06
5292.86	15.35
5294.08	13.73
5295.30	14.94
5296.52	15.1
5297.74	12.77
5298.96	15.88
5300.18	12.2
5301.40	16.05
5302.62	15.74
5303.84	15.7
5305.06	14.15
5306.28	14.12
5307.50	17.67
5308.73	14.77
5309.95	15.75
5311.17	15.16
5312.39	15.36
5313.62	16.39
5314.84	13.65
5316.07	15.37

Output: 13.2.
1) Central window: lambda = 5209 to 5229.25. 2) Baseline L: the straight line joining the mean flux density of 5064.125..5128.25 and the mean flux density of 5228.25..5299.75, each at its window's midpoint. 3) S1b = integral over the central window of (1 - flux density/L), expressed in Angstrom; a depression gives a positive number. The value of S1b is 1.3 Angstrom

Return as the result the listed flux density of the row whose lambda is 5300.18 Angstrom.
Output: 12.2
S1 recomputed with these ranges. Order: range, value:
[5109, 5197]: 12.6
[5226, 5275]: 13.2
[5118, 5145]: 13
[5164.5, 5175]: 10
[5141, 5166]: 13.4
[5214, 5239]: 12.8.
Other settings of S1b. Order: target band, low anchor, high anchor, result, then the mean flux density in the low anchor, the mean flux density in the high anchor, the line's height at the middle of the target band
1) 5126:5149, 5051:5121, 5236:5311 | 1.1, 13.6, 14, 13.7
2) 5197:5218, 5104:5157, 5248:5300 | 2.5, 13.3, 13.9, 13.6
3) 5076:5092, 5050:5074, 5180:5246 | -0.2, 13.8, 12.9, 13.7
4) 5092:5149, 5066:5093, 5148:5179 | -1.5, 13.7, 11.9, 12.8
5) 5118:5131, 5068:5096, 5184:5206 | 0.9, 13.5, 13.2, 13.4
